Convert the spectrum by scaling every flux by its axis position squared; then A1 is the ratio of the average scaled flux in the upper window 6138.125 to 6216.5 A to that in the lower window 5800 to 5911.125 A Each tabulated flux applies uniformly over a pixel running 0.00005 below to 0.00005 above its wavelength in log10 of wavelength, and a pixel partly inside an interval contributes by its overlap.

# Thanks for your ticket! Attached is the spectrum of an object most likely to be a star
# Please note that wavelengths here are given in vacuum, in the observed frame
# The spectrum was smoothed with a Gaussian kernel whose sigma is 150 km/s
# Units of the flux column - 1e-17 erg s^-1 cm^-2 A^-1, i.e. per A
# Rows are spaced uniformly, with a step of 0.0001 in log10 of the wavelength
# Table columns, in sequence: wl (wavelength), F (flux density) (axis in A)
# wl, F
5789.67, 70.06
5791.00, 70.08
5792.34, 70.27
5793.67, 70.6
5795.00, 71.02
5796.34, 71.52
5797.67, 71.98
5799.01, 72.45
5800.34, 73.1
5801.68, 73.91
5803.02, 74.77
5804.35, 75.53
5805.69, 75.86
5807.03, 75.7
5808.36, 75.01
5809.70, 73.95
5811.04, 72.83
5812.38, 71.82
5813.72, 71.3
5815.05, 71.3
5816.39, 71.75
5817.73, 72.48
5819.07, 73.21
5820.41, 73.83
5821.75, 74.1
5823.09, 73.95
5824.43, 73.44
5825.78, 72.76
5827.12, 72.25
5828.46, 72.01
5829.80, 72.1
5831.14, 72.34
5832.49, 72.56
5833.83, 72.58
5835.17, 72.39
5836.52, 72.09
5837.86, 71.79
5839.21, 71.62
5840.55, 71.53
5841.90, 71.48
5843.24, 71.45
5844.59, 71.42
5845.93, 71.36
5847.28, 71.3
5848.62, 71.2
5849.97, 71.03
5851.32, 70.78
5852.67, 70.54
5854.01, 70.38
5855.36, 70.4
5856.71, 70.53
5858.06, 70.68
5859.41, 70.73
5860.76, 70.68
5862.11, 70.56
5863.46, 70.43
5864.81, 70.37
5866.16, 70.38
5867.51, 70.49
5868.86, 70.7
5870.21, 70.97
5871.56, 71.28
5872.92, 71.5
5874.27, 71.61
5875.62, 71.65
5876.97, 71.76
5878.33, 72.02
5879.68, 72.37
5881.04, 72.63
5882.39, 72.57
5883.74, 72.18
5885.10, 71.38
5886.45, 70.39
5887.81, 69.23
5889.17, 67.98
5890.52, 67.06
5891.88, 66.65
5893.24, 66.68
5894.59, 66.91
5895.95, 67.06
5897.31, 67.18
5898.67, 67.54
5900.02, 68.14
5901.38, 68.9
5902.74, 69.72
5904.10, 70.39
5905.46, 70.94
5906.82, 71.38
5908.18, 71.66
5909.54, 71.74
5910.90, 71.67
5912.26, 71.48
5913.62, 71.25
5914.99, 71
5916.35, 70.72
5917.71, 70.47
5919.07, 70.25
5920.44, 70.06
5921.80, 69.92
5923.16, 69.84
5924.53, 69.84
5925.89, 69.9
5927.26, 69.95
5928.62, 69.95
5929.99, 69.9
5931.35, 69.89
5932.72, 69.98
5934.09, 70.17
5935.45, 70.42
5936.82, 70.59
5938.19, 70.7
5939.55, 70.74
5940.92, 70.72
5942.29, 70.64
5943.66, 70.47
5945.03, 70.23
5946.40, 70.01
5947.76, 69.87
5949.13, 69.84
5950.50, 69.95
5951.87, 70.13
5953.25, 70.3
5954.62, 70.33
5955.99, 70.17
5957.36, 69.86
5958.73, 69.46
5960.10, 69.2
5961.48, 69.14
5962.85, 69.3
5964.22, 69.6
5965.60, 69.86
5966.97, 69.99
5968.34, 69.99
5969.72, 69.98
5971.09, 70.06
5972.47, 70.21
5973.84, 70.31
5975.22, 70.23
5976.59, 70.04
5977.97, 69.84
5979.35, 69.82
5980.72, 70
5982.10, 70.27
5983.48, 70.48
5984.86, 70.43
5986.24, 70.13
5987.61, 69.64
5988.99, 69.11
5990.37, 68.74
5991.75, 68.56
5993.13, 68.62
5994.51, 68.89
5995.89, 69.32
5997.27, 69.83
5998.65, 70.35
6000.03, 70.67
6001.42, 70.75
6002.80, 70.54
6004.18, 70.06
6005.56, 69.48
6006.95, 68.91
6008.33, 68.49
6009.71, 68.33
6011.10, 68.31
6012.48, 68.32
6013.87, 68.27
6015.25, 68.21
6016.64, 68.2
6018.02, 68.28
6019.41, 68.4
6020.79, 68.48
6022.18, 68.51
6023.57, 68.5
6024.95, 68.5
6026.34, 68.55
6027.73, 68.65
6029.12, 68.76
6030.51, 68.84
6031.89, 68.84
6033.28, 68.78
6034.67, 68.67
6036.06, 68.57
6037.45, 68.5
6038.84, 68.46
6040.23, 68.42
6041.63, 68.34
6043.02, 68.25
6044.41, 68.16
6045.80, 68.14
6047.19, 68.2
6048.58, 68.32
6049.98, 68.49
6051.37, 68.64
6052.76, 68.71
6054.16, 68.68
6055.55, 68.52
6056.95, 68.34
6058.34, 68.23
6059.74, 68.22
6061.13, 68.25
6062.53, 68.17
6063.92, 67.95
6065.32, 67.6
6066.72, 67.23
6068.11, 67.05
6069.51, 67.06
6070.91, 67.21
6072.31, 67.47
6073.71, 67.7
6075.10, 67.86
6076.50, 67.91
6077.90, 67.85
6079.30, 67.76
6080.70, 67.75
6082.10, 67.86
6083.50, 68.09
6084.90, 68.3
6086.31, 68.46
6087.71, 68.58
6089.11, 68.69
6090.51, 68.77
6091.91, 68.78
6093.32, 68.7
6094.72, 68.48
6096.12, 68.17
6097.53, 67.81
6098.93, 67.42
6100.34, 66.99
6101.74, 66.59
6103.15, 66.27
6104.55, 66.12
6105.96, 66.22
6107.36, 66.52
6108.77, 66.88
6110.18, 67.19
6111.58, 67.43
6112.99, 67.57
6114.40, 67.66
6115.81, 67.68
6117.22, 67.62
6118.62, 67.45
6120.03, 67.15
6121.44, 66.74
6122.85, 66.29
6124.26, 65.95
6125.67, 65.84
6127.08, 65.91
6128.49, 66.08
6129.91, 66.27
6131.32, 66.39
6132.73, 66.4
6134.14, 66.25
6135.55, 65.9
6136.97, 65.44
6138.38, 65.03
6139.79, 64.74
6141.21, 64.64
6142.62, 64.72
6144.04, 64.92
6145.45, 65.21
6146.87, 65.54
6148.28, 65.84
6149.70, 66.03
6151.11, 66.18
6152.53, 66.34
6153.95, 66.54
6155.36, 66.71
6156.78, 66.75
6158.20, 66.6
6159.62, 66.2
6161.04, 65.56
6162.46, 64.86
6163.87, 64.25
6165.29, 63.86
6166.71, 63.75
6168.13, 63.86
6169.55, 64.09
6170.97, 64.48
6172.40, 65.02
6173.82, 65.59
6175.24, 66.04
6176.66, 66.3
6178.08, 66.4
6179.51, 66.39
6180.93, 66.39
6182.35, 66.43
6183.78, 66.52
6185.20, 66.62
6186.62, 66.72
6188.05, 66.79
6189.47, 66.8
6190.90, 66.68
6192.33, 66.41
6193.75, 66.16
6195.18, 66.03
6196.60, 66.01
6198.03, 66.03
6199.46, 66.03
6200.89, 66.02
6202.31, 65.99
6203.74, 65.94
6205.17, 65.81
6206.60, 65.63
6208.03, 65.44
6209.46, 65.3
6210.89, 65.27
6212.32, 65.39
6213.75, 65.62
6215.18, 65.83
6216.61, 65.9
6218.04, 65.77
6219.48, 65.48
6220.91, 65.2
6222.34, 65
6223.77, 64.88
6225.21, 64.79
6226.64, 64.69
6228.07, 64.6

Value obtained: 1.03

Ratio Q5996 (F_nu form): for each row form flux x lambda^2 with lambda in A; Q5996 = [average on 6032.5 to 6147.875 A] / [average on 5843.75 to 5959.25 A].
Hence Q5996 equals 1.0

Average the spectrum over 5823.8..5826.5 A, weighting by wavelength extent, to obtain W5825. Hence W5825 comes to 72.9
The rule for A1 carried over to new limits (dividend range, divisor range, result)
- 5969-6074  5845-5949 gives 1.02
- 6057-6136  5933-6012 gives 1.01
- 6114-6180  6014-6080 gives 1.00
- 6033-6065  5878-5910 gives 1.03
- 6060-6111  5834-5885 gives 1.02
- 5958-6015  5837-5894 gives 1.02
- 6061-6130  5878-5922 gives 1.03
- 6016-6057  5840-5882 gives 1.02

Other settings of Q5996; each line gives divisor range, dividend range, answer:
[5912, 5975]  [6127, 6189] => 1.01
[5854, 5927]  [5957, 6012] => 1.02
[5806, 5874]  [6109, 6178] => 1.02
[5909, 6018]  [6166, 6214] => 1.01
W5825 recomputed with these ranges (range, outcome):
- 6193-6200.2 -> 66.1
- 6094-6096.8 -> 68.5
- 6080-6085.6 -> 68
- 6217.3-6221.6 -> 65.4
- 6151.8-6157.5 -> 66.5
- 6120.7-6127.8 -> 66.2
